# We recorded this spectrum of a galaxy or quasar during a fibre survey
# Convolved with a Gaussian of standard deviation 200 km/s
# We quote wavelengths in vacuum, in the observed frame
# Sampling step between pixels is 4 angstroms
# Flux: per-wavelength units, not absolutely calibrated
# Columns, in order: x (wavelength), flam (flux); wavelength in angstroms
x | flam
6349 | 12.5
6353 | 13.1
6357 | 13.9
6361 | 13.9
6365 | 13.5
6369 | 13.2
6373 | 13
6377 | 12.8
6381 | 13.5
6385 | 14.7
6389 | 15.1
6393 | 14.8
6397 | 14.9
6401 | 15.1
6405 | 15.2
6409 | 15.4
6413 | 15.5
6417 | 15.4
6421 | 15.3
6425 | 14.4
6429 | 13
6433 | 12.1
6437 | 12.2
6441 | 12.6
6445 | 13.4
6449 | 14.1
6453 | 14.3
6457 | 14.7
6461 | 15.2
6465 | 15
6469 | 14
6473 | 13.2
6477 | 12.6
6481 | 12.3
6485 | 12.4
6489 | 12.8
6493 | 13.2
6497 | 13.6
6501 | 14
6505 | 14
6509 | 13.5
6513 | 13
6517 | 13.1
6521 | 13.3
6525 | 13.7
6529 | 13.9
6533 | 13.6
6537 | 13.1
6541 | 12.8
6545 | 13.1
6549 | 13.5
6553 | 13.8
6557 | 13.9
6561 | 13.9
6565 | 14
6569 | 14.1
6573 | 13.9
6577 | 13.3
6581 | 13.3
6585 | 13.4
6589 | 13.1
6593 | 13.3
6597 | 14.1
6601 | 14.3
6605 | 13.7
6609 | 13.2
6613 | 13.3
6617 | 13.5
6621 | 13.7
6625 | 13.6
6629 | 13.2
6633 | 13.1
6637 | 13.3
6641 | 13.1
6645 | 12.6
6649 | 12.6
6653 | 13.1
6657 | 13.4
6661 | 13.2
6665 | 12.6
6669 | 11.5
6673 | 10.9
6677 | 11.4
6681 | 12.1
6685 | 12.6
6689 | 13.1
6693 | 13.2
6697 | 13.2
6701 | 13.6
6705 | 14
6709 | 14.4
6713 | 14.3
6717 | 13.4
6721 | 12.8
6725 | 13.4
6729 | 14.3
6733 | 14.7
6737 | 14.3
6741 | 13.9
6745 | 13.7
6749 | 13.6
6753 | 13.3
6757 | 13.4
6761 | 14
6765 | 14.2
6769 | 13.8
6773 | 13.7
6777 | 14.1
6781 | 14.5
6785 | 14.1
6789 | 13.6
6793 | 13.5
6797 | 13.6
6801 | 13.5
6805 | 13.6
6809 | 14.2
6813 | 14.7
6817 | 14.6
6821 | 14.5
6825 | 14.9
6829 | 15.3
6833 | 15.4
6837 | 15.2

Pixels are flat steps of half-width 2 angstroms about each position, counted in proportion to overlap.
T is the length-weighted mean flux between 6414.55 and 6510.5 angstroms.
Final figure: 13.6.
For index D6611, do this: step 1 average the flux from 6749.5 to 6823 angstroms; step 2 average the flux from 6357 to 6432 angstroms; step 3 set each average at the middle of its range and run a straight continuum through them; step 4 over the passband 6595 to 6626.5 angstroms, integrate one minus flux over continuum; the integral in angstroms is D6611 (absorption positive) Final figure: 1.0 angstroms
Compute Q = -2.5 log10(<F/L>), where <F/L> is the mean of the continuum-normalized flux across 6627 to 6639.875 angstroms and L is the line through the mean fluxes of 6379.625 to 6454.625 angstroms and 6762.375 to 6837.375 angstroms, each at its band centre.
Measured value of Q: 0.084 mag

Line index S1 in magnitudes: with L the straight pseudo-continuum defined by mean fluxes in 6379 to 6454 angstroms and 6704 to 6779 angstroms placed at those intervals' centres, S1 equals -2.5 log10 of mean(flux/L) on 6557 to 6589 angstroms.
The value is 0.031 mag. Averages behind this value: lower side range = 14.3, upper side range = 13.9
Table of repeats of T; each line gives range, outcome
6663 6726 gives 12.9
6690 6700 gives 13.2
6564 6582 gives 13.7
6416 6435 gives 14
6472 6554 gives 13.3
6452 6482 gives 14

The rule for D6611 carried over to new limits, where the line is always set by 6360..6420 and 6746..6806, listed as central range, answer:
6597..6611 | 0.27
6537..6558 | 1.17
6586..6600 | 0.53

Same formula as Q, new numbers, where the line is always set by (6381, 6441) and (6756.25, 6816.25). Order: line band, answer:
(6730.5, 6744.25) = -0.020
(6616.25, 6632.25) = 0.052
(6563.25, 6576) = 0.020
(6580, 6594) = 0.072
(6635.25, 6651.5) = 0.097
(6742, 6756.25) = 0.034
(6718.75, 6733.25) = 0.025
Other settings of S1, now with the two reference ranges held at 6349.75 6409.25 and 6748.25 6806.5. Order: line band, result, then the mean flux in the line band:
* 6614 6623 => 0.03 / 13.6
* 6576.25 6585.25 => 0.05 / 13.3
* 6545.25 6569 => 0.01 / 13.8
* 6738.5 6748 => 0.00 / 13.8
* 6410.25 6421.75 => -0.10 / 15.4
